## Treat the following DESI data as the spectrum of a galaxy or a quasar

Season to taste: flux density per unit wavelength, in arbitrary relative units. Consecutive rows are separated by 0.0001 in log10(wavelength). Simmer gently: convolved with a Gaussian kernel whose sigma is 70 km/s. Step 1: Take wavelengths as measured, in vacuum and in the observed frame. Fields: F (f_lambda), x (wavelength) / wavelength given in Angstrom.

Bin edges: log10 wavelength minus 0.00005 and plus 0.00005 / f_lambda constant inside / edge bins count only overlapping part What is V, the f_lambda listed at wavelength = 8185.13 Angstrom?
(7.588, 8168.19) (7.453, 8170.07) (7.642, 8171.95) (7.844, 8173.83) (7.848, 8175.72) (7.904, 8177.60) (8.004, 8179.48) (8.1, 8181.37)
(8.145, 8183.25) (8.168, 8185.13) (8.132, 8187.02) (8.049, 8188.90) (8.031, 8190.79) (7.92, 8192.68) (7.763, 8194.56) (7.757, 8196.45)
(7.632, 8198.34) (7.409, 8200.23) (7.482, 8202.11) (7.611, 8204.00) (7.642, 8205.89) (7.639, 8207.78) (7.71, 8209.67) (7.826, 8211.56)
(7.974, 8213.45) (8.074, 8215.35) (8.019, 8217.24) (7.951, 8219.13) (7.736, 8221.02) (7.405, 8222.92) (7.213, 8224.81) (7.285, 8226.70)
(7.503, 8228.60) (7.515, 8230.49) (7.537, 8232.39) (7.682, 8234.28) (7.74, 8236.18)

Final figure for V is 8.168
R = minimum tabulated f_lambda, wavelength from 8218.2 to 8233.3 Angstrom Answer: 7.213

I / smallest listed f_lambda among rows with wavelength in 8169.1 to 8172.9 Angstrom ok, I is 7.453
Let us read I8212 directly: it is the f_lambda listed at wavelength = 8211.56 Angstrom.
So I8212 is 7.826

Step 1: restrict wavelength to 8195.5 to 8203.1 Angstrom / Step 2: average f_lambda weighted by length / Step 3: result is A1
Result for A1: 7.57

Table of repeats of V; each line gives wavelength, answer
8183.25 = 8.145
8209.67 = 7.71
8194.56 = 7.763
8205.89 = 7.642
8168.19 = 7.588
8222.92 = 7.405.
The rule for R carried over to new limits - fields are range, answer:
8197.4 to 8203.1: 7.409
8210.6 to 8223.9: 7.405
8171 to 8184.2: 7.642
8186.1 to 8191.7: 8.031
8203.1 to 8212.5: 7.611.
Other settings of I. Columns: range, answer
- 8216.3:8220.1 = 7.951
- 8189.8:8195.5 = 7.763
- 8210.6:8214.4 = 7.826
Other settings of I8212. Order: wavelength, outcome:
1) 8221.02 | 7.736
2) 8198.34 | 7.632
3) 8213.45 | 7.974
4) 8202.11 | 7.482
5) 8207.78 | 7.639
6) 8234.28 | 7.682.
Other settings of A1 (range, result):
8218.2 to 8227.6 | 7.52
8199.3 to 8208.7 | 7.56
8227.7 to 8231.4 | 7.52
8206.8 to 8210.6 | 7.67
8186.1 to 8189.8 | 8.1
